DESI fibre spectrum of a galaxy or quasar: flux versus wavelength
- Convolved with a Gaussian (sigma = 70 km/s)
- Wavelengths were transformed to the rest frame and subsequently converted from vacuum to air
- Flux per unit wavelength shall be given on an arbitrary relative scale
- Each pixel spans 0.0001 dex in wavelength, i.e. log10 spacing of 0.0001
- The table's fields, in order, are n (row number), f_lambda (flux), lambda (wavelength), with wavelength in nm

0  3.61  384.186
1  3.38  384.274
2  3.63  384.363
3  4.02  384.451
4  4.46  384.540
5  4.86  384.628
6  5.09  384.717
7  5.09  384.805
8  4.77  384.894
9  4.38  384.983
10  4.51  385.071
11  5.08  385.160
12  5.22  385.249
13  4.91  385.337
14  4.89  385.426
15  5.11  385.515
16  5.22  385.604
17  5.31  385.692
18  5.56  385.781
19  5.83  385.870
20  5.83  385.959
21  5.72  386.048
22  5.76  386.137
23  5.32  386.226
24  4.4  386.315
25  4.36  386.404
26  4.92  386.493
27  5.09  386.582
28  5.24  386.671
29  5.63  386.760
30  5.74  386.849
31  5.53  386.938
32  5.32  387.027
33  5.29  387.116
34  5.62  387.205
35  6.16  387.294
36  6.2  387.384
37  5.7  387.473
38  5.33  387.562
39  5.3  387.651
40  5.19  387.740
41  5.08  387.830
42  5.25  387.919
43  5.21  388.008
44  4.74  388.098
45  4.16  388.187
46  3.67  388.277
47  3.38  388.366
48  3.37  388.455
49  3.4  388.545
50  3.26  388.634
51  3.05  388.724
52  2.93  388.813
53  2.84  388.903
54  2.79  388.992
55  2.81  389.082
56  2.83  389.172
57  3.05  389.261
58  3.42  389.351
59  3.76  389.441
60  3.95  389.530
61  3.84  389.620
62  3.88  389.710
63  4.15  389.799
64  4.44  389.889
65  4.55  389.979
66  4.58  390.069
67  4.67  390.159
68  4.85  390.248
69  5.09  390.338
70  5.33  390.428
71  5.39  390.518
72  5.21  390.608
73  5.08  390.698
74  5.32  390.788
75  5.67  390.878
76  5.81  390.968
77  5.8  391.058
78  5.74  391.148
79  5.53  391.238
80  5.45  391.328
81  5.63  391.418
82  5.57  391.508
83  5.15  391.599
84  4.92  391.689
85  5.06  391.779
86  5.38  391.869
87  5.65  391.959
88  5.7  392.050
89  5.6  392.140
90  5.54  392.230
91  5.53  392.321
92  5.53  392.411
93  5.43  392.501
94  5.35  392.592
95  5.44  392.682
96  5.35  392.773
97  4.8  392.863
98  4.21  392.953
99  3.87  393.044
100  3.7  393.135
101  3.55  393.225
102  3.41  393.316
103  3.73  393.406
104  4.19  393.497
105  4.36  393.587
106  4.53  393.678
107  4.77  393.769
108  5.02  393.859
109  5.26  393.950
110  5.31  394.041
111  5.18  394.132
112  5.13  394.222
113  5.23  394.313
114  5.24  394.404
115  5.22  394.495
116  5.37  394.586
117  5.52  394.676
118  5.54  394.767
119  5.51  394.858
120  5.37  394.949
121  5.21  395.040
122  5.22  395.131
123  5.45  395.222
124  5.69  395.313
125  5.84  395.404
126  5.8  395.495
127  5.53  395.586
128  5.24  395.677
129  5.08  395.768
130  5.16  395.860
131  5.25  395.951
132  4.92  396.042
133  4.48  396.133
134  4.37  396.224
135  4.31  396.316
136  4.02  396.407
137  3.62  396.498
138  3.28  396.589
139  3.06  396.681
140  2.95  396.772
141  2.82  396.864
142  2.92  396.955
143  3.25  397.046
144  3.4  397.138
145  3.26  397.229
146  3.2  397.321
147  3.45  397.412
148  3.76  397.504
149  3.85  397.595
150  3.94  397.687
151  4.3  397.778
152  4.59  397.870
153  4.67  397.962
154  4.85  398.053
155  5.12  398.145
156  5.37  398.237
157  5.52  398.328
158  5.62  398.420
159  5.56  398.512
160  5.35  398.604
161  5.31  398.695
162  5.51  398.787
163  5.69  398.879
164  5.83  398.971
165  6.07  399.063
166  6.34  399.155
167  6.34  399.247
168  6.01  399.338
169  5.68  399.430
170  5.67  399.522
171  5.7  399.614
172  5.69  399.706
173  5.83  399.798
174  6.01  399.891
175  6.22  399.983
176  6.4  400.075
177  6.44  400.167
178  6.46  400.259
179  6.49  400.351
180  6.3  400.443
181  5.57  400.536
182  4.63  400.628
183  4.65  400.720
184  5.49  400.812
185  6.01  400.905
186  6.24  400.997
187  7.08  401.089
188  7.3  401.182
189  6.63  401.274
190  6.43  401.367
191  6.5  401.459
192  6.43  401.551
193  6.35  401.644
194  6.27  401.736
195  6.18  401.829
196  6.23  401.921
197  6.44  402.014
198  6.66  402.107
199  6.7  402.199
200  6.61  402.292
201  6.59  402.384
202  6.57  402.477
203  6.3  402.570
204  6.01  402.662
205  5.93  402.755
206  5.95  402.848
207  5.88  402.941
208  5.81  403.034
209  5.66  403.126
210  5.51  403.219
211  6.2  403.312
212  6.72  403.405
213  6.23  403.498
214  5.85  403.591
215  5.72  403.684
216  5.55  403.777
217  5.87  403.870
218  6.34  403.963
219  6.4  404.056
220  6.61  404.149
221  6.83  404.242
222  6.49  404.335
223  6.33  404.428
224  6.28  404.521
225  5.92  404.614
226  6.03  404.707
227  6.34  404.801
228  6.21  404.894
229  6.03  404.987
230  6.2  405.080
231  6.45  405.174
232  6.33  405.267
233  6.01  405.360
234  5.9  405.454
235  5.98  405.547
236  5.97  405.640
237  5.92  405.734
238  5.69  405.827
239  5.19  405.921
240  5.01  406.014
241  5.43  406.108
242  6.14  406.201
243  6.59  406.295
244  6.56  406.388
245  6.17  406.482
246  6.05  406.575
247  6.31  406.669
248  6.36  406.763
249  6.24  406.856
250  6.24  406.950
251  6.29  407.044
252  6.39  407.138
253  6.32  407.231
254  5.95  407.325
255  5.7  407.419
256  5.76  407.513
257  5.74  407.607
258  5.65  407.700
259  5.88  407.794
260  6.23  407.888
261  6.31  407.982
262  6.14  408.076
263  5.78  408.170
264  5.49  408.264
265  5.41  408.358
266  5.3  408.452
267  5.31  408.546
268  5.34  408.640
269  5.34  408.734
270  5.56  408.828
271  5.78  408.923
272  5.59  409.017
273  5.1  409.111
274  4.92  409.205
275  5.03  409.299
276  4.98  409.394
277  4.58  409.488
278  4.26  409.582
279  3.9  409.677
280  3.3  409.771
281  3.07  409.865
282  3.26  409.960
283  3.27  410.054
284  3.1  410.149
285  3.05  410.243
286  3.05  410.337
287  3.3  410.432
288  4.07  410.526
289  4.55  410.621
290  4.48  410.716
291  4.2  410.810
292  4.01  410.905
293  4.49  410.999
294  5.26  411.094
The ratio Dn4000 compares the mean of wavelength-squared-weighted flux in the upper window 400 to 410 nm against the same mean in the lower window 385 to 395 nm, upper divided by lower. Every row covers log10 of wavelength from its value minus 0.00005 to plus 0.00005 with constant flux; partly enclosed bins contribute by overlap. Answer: 1.3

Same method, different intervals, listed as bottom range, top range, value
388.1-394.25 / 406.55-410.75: 1.21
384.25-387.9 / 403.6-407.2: 1.31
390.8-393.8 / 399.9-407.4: 1.30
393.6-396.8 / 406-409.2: 1.26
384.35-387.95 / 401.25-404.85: 1.31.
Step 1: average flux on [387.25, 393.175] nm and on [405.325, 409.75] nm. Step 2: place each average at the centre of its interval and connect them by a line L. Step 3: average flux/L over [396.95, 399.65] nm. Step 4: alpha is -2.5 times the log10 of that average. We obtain 0.06 mag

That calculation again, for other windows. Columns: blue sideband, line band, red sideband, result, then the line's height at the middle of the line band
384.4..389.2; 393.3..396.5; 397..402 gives 0.049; 5.24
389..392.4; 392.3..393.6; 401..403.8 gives 0.127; 5.12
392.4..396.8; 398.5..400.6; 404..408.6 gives -0.115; 5.33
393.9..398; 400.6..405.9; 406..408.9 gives -0.141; 5.42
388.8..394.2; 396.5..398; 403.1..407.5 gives 0.436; 5.28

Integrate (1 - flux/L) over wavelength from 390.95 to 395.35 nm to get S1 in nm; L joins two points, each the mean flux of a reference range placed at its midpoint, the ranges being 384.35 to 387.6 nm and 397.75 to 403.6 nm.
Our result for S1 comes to 0.35 nm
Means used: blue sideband 5.18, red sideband 5.95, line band 5.11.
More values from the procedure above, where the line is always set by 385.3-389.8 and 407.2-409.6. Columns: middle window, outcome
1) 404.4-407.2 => -0.35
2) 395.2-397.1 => 0.22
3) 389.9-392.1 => -0.24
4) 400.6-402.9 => -0.45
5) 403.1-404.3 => -0.18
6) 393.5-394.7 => -0.04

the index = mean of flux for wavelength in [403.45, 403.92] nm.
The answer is 5.85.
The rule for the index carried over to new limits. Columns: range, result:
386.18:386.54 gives 4.75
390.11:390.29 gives 4.77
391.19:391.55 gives 5.55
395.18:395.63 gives 5.67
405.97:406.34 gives 5.79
